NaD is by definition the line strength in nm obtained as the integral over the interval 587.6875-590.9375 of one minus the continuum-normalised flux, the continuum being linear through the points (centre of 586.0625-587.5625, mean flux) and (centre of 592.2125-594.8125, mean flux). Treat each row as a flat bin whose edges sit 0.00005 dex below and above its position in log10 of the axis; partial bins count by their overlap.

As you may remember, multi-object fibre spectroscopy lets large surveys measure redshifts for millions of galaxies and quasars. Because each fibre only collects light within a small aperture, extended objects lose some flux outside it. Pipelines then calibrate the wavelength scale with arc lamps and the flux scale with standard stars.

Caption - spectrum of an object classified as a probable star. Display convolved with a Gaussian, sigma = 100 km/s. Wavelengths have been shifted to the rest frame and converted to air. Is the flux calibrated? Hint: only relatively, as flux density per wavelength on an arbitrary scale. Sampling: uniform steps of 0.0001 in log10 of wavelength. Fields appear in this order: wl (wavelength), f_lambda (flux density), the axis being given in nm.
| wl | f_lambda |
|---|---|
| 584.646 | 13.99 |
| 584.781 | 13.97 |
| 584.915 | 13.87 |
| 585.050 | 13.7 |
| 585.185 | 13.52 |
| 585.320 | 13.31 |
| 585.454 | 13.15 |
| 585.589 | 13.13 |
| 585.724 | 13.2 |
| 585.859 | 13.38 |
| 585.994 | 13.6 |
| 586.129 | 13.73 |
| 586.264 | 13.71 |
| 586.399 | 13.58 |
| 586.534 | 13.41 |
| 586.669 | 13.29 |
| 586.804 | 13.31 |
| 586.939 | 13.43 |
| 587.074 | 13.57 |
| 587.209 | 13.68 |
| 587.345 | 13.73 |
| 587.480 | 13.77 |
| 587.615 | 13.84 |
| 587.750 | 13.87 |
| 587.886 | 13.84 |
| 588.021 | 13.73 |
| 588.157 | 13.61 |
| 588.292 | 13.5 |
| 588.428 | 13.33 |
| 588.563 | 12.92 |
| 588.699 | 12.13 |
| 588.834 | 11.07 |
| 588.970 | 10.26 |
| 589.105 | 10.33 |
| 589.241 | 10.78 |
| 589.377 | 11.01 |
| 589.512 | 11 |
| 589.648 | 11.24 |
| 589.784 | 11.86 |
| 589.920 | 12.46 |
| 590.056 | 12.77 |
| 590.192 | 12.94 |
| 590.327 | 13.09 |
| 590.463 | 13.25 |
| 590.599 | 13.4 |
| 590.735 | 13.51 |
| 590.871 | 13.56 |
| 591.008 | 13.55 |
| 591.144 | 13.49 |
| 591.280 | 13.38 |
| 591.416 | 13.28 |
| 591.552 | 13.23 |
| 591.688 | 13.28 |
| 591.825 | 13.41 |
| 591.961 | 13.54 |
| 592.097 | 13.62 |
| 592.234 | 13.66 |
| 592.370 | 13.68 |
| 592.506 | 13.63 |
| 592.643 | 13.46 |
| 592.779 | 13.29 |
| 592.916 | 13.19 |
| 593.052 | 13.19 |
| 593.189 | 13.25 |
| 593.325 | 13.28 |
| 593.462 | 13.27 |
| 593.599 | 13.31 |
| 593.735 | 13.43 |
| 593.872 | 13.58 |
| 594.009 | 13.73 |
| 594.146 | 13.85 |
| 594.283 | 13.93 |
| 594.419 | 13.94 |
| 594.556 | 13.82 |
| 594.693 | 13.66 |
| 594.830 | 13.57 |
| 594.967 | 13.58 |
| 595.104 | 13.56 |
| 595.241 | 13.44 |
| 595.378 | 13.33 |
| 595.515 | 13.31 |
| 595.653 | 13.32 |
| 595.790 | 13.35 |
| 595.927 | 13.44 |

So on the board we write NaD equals 0.260 nm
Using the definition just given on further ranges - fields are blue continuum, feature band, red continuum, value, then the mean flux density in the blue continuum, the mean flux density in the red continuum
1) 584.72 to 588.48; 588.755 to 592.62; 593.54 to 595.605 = 0.26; 13.6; 13.6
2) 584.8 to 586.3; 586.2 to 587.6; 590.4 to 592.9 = -0.01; 13.5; 13.4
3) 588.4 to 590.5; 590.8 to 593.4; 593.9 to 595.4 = -0.13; 11.9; 13.7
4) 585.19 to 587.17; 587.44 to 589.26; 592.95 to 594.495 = 0.11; 13.4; 13.5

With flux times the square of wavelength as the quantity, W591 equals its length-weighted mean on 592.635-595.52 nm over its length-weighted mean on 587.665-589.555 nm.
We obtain 1.12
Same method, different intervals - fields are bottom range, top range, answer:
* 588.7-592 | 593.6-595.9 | 1.10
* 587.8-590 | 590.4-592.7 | 1.12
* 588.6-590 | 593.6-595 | 1.24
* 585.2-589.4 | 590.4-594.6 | 1.05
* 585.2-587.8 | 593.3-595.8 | 1.03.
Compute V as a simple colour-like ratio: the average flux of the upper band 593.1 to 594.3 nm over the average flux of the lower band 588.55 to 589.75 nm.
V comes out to 1.21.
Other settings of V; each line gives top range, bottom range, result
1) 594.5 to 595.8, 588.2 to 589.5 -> 1.15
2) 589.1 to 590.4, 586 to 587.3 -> 0.87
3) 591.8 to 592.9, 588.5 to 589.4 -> 1.21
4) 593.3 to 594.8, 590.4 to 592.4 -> 1.01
